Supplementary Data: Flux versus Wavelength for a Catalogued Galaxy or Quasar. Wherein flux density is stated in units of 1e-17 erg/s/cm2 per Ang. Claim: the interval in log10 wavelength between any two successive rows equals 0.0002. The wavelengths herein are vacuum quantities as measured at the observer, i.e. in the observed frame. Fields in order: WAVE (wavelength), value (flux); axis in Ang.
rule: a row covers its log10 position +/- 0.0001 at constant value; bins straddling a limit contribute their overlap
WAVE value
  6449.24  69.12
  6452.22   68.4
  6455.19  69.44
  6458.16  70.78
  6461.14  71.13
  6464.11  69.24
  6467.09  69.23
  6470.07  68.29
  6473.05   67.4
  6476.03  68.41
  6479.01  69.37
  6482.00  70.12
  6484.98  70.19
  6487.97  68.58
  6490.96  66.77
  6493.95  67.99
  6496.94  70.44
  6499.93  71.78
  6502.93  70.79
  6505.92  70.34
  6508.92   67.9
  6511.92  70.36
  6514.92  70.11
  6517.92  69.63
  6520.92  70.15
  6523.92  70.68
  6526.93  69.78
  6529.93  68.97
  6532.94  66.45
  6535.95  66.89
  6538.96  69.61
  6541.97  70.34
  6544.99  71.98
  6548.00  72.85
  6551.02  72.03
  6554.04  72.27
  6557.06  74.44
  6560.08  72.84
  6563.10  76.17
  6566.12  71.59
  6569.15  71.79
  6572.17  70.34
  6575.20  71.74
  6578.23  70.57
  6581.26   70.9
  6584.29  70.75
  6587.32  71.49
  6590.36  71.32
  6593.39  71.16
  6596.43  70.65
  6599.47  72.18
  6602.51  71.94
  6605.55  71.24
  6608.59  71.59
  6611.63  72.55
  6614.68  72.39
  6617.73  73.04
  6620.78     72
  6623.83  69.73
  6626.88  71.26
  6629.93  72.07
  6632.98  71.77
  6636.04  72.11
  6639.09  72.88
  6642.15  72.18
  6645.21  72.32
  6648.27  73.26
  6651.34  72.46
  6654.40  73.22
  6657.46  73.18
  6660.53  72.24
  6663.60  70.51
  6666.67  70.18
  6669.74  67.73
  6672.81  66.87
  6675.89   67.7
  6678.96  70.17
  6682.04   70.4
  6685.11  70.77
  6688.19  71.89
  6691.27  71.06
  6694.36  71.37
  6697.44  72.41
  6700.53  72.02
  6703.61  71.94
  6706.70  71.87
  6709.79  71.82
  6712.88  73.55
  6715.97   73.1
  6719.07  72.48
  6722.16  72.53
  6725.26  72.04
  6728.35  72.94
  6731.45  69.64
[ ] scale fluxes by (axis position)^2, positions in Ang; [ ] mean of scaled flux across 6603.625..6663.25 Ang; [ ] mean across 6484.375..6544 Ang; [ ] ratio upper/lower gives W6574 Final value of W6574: 1.08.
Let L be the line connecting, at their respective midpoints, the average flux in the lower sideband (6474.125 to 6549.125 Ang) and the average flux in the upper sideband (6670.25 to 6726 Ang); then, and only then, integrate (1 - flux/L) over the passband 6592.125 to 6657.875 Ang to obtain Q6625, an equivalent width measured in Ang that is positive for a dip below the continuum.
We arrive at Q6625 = -1.34 Ang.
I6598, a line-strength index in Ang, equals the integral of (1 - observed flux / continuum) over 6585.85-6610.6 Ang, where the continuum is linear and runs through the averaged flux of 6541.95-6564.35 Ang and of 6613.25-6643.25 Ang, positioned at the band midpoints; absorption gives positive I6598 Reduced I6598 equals 0.3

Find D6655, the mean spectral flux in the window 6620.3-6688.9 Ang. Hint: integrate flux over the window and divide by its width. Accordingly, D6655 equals 71.2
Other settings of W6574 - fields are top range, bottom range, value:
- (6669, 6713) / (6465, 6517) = 1.08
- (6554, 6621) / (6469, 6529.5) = 1.06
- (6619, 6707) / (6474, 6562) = 1.06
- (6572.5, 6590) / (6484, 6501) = 1.05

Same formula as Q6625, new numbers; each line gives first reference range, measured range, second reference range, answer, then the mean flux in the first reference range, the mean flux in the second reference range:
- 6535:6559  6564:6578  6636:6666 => 0.03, 71.4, 72.4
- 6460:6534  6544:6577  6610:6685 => -1.10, 69.4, 71.3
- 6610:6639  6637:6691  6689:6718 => 0.72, 71.9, 72.1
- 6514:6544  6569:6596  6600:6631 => -0.09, 69.3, 71.8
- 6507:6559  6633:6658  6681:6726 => -0.43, 70.3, 72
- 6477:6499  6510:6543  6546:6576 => 0.76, 69.1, 72.6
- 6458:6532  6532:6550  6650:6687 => -0.03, 69.5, 70.5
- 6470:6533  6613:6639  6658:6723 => -0.50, 69.4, 71.1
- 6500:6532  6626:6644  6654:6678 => -0.53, 69.9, 70.1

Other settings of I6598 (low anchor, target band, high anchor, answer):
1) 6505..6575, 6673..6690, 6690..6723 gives 0.48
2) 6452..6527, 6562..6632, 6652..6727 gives -1.15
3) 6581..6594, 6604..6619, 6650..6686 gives -0.25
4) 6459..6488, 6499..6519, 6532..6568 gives 0.06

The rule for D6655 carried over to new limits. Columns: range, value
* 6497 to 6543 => 69.6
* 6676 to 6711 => 71.3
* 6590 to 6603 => 71.4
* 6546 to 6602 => 71.9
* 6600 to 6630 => 71.8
